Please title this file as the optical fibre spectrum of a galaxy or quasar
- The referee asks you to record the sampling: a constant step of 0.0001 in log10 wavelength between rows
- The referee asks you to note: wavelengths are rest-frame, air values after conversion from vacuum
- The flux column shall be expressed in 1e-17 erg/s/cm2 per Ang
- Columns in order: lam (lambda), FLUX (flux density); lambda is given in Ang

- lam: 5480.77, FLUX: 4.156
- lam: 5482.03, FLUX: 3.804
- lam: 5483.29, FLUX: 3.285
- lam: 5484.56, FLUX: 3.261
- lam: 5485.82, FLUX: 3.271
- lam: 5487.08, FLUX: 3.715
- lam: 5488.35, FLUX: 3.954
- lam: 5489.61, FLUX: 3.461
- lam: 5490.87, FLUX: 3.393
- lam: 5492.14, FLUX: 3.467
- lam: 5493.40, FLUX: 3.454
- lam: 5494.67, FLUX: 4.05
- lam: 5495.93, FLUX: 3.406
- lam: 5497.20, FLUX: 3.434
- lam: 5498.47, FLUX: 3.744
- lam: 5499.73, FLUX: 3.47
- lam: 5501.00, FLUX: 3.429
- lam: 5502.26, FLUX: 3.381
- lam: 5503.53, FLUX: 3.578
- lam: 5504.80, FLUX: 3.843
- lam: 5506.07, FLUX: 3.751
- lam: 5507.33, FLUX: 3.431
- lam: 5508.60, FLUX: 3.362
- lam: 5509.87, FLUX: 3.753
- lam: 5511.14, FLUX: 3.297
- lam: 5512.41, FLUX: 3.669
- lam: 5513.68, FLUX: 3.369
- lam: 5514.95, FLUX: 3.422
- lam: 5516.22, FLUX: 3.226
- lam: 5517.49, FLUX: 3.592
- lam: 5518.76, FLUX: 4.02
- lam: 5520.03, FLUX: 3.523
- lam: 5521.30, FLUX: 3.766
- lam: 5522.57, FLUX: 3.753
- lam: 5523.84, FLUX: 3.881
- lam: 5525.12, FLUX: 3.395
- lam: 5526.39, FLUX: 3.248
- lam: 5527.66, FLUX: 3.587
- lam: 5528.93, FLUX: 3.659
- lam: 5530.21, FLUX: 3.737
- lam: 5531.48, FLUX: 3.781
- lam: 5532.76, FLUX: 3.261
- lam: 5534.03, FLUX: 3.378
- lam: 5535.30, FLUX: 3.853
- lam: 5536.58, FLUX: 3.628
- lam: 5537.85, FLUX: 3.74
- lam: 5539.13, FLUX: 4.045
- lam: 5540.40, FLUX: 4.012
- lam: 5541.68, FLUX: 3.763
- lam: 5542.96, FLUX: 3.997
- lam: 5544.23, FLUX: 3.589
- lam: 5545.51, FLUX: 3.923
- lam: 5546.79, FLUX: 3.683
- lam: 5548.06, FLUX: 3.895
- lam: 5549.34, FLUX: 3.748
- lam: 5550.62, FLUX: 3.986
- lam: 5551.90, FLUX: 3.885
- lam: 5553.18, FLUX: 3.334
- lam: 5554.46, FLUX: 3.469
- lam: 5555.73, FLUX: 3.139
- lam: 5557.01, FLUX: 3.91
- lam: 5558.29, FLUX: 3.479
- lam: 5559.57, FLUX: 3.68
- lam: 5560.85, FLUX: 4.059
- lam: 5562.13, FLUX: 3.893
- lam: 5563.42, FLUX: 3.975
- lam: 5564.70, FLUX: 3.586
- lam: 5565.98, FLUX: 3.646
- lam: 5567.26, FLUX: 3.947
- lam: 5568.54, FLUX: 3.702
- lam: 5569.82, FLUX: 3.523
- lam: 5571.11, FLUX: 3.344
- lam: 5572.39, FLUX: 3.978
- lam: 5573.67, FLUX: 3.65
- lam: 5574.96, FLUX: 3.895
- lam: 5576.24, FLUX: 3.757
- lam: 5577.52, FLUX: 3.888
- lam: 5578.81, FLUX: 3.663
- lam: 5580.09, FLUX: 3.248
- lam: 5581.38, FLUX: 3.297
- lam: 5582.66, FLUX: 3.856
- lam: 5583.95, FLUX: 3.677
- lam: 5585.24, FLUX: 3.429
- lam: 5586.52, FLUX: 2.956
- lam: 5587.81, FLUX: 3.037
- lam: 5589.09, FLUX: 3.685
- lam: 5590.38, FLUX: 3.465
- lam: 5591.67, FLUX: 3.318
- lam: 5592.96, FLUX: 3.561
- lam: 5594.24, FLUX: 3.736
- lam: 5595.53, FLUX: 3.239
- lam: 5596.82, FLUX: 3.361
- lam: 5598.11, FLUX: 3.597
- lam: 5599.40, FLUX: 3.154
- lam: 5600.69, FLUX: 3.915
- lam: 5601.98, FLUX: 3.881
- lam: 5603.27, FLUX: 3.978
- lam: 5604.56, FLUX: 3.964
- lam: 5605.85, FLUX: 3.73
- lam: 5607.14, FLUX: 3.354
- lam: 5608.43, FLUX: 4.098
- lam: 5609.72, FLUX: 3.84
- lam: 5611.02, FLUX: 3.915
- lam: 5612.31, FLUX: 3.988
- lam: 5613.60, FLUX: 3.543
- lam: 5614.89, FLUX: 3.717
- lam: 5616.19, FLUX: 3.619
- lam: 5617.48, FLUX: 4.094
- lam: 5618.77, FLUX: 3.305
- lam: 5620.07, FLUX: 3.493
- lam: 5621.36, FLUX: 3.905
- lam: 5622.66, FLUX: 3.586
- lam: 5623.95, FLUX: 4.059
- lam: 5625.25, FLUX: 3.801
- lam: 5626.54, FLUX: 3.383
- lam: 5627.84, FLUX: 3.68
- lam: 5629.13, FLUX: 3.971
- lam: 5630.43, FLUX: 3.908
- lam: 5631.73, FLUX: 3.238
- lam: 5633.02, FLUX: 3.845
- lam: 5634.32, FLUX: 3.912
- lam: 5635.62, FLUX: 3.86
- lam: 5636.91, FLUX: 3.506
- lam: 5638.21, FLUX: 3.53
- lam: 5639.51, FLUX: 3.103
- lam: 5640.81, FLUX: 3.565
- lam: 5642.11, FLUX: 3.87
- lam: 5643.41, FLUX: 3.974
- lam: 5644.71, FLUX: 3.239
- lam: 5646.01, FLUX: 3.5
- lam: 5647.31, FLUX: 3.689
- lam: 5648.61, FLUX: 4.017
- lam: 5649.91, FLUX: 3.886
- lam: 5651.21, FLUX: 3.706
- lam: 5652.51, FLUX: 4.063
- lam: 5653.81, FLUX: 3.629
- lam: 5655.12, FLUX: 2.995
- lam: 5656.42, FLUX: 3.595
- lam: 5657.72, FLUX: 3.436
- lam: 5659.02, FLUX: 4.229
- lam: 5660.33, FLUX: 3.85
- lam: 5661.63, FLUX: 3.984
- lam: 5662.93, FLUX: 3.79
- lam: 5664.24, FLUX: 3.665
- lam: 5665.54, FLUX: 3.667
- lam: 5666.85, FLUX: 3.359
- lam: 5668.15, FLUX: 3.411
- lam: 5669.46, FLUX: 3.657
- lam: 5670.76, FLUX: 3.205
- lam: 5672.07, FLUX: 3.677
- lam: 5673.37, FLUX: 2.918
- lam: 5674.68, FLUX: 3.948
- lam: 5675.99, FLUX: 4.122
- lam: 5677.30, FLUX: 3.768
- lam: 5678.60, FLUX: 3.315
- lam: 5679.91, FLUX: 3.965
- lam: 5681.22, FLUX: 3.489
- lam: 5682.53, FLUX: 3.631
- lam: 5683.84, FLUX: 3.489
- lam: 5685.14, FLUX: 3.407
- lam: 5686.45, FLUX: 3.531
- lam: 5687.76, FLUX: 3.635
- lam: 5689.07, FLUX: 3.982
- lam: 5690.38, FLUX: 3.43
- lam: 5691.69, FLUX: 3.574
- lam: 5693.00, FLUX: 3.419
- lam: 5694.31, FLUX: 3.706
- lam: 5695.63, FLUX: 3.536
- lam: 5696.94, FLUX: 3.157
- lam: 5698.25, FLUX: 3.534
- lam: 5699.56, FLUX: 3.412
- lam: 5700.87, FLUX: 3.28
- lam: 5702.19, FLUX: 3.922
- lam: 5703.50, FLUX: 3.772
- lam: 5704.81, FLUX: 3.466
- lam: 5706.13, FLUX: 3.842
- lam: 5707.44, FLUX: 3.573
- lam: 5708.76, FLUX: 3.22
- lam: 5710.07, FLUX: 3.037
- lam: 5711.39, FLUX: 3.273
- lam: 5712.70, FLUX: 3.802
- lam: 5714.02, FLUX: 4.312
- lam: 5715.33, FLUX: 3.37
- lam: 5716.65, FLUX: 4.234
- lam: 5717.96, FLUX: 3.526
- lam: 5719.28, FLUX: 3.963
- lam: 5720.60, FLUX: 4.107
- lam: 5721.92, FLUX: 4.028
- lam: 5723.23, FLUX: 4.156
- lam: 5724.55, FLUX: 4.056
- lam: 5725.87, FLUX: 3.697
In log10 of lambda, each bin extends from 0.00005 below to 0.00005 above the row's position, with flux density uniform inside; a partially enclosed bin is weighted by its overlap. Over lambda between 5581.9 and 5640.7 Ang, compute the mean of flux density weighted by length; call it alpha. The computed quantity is 3.64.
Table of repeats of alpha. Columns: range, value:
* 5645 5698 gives 3.62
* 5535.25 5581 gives 3.73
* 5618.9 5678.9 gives 3.66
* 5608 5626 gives 3.78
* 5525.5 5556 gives 3.69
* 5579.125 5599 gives 3.43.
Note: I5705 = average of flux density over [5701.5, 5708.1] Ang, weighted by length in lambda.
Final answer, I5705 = 3.71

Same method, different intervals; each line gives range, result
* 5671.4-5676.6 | 3.66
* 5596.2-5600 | 3.37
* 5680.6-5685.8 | 3.51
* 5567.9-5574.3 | 3.64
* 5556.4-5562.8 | 3.8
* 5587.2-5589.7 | 3.37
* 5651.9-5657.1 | 3.56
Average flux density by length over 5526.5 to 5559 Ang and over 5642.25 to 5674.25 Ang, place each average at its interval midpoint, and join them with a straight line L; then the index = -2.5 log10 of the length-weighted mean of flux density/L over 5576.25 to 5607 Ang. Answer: 0.04 mag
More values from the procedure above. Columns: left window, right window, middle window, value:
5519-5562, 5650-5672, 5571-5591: 0.04 mag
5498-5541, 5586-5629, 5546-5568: -0.03 mag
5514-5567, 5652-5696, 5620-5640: -0.01 mag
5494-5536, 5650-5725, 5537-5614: -0.02 mag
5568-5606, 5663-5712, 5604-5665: -0.05 mag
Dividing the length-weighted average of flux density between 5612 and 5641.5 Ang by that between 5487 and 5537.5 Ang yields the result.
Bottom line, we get 1.03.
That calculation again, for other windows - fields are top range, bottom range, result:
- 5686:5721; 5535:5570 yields 0.96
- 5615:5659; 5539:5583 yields 0.99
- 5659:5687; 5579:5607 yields 1.03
